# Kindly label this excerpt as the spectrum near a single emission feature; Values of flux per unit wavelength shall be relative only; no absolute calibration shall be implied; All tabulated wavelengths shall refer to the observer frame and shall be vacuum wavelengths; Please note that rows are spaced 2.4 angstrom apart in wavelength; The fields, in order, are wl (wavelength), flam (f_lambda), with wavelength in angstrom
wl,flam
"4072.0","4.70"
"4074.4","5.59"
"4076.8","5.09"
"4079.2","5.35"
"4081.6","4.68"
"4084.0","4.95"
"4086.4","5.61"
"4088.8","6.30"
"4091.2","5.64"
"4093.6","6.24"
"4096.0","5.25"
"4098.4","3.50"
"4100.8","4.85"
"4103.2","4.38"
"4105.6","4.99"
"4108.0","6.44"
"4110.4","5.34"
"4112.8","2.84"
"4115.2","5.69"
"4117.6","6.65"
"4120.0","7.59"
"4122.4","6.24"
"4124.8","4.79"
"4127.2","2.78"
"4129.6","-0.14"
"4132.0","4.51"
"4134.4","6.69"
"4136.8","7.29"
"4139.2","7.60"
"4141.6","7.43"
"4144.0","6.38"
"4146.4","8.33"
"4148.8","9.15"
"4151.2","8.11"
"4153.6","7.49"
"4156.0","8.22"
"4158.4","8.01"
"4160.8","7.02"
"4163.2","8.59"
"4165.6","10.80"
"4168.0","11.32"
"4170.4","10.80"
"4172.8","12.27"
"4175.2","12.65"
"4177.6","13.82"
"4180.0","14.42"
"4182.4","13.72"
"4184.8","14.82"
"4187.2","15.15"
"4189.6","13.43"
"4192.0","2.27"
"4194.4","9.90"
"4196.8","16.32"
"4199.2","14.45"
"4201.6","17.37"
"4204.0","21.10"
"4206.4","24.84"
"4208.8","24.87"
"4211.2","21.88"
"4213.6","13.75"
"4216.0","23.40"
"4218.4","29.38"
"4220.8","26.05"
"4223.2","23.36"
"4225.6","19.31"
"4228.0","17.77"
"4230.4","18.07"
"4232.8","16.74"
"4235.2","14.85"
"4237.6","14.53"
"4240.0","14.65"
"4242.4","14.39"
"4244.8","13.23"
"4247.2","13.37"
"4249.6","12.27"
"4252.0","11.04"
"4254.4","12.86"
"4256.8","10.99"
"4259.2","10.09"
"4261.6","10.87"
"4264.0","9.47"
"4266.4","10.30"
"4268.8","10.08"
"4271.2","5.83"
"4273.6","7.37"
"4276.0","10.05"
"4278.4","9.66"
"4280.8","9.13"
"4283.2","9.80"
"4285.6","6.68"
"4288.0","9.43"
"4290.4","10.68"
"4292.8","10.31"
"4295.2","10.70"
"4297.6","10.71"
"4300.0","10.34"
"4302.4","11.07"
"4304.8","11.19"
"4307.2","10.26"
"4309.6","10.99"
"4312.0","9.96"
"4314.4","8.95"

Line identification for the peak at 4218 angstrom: Ly-alpha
